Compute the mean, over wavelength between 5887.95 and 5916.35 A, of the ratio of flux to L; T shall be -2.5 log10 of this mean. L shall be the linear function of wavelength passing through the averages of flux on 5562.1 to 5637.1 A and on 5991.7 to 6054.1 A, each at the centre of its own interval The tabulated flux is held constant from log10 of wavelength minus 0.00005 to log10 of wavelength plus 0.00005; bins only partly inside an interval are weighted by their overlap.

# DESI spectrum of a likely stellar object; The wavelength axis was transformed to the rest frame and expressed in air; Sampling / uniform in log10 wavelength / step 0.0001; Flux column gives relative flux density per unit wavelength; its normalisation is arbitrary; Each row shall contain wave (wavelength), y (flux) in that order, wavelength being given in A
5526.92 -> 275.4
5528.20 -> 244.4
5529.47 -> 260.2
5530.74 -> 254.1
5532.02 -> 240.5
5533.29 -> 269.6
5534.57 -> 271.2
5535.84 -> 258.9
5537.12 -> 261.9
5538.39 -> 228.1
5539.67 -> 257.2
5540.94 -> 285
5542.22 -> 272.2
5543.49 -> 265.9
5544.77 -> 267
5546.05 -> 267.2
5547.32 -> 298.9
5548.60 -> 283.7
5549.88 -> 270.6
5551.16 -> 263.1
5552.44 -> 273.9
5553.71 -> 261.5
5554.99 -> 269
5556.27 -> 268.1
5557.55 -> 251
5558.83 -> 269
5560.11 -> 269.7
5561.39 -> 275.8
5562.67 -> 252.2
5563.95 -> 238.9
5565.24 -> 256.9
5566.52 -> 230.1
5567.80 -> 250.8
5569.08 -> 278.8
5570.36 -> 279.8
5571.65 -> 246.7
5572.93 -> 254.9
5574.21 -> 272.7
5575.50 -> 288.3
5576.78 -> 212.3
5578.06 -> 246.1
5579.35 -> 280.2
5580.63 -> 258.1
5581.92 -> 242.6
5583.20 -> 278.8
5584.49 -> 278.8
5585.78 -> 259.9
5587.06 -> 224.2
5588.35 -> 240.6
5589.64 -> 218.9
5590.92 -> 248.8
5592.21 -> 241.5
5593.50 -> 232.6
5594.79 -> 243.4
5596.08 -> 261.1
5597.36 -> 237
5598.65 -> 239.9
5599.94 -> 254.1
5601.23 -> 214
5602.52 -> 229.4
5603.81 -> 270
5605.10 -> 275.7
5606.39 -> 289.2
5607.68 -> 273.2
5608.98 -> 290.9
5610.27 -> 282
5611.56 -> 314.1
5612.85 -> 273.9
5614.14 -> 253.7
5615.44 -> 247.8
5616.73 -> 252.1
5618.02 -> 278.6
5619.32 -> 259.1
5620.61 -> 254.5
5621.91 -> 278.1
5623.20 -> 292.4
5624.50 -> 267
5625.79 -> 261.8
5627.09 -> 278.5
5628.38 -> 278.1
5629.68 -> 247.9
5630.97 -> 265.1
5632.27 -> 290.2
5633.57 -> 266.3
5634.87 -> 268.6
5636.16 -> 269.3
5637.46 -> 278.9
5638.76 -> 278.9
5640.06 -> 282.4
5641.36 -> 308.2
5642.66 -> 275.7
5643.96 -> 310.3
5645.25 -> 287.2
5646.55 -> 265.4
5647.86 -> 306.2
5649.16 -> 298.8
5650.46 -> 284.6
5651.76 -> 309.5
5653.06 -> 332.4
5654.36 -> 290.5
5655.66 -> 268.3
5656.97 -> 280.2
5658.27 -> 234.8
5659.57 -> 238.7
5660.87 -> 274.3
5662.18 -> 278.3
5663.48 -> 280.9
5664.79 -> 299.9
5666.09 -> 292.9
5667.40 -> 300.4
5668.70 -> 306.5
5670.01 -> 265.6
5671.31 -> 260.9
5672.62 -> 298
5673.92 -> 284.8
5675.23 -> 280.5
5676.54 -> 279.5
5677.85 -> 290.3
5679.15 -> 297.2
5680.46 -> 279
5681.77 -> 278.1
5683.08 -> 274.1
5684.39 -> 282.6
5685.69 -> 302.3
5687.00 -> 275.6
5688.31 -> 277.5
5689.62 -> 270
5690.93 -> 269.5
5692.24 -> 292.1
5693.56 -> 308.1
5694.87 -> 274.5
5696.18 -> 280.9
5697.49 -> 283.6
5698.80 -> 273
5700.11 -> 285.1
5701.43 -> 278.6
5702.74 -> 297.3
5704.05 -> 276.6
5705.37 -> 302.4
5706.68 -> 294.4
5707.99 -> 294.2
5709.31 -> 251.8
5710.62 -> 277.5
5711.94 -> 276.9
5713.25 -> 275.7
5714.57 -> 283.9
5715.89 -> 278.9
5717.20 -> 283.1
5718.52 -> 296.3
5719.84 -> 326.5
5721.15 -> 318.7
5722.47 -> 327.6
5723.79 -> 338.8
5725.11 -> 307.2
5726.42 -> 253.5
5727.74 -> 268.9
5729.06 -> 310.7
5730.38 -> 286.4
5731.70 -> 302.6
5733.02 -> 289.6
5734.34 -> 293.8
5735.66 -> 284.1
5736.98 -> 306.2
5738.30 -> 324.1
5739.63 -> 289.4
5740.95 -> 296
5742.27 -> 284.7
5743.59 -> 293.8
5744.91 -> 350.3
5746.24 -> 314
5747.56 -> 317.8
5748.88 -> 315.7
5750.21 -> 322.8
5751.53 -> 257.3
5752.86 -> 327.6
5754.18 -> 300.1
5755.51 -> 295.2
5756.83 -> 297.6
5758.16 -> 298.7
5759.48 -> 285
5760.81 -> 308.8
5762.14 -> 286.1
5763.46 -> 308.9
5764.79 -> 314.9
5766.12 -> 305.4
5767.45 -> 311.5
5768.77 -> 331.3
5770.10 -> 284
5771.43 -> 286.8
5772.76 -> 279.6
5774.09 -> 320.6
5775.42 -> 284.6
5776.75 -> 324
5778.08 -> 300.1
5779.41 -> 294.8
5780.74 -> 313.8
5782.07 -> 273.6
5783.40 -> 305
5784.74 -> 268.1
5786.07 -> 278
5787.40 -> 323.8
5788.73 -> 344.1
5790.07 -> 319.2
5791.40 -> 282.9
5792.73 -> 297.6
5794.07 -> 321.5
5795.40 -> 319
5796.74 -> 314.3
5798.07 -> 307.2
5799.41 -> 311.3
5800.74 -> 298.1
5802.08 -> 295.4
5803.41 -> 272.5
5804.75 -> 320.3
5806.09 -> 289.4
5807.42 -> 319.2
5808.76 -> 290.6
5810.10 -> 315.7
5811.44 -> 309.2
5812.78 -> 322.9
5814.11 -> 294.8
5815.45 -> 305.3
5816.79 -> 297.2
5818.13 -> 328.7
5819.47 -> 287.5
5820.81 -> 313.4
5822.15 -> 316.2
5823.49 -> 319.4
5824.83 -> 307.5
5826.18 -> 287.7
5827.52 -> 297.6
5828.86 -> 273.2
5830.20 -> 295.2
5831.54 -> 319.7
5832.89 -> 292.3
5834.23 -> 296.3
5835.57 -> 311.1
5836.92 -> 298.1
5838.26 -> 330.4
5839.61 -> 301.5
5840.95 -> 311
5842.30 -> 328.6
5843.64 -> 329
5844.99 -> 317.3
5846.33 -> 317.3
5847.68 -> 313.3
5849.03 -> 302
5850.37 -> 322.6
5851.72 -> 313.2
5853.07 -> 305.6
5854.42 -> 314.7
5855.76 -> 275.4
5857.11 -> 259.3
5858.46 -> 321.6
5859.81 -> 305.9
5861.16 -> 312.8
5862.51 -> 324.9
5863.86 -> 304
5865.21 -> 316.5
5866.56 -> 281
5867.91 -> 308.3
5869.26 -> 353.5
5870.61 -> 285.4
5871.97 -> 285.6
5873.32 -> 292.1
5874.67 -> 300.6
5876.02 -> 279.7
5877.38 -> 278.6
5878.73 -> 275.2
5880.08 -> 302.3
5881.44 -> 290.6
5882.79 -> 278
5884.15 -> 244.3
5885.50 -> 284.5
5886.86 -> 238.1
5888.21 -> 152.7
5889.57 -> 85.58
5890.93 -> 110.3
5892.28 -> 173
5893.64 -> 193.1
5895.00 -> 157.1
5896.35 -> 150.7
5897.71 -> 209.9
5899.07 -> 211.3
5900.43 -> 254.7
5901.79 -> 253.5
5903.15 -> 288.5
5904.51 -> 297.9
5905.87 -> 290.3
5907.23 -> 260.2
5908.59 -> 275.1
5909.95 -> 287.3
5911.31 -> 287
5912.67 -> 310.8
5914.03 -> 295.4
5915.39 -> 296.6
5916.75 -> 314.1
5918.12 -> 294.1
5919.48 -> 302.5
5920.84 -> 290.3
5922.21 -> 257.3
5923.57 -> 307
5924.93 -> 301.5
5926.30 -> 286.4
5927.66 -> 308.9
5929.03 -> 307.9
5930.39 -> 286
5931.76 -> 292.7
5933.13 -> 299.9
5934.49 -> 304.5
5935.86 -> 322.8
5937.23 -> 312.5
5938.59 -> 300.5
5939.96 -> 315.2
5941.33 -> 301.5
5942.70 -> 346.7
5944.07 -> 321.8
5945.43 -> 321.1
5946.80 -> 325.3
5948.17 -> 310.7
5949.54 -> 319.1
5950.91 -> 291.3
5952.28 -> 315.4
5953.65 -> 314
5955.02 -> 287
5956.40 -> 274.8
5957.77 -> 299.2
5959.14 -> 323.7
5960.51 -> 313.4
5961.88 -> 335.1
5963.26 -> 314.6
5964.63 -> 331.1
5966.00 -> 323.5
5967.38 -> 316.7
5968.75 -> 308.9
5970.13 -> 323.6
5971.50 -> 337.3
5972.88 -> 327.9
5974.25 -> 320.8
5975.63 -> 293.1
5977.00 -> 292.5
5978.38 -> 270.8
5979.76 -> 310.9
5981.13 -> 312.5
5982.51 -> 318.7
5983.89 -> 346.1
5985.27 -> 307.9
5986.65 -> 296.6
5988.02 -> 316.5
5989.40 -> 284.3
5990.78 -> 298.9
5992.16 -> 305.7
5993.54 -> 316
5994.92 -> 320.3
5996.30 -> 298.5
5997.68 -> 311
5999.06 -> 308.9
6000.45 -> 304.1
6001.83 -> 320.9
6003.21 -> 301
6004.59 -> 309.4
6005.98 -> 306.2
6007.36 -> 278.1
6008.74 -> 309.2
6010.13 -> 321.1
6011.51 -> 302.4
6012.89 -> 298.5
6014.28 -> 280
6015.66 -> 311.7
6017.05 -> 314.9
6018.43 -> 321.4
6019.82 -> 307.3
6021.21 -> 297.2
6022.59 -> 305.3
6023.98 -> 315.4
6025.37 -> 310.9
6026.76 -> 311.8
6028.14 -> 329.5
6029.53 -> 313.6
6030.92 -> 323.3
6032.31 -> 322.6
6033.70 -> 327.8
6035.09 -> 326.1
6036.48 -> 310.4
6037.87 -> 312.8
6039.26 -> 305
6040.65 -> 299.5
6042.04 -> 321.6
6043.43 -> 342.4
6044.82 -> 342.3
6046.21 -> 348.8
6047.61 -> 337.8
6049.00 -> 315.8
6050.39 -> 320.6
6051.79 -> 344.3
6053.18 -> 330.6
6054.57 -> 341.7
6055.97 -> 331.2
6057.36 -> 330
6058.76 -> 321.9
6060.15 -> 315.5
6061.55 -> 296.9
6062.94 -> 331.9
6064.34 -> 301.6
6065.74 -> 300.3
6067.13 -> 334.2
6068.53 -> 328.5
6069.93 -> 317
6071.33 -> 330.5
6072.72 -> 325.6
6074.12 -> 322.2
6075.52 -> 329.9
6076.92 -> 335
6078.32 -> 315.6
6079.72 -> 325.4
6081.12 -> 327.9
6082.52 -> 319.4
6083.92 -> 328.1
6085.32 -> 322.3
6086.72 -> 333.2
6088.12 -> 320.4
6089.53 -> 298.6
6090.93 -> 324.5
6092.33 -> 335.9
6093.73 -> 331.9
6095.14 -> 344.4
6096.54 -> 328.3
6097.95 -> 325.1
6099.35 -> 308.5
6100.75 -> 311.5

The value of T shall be 0.27 mag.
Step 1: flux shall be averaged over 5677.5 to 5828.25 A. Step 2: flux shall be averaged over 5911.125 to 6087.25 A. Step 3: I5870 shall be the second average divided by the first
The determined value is 1.05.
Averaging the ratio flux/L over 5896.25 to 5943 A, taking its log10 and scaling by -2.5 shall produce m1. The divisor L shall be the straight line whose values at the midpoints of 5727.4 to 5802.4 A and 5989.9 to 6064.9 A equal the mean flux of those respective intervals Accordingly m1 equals 0.082 mag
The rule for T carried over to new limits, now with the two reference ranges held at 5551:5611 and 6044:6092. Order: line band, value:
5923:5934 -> 0.02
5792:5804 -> -0.06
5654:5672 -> -0.03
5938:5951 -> -0.03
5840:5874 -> -0.04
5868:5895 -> 0.21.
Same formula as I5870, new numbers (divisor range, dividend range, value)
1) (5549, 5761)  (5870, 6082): 1.08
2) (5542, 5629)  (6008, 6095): 1.23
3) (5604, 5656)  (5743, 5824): 1.09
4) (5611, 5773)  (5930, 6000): 1.08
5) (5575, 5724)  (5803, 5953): 1.05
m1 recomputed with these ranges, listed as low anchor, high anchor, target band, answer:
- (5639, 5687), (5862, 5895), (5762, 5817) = -0.13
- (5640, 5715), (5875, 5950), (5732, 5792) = -0.08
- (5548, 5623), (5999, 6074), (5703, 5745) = -0.07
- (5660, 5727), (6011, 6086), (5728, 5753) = -0.04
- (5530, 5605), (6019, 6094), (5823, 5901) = 0.07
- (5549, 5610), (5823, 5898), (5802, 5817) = -0.11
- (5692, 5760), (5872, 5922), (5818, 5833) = -0.12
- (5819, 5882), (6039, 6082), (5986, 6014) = 0.05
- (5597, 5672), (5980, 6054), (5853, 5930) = 0.12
